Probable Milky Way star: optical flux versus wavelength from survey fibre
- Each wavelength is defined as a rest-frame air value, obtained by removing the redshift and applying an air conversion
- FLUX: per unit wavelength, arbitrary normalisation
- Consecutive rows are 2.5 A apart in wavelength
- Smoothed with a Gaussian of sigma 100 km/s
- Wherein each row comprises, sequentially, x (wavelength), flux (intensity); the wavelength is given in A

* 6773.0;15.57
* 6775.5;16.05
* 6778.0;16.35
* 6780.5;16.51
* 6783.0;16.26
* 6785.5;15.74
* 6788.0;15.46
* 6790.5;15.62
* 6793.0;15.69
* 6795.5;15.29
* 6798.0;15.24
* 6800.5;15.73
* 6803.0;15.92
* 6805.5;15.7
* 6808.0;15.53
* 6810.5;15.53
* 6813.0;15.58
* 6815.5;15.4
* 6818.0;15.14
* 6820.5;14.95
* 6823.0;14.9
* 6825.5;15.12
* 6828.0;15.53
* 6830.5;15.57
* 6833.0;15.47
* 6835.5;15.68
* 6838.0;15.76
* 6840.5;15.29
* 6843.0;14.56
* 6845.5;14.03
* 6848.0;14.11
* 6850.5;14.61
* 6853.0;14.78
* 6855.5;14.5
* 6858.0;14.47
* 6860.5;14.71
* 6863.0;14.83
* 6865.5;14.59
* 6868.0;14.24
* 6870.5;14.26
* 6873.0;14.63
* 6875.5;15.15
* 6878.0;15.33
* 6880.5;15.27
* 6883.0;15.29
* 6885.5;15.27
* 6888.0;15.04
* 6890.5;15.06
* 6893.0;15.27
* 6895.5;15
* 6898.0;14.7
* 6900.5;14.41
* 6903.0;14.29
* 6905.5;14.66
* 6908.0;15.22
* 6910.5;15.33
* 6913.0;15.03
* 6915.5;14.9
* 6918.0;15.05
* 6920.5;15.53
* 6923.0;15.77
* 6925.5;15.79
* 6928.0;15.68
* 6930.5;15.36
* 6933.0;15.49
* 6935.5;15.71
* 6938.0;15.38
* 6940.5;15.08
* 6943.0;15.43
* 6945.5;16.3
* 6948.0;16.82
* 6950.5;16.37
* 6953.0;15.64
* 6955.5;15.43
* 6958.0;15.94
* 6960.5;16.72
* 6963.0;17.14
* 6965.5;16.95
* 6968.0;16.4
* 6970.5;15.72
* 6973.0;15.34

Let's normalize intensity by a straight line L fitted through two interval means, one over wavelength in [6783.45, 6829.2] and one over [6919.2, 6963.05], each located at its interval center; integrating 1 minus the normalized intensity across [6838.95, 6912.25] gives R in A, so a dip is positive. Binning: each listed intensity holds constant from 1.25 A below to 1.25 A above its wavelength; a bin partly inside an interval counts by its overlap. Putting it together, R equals 4.0 A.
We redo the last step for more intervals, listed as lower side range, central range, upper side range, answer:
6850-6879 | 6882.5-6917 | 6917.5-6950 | 0.5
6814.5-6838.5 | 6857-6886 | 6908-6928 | 1.0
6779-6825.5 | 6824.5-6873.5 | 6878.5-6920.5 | 1.5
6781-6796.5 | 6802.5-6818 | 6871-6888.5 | 0.0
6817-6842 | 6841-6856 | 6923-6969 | 0.9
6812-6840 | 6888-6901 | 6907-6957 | 0.5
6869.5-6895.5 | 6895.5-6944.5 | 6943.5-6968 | 1.6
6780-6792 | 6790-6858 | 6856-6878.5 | 0.4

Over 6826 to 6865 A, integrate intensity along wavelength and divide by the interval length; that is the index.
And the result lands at 14.9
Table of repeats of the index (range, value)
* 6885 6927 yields 15.1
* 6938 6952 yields 15.9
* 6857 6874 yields 14.5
